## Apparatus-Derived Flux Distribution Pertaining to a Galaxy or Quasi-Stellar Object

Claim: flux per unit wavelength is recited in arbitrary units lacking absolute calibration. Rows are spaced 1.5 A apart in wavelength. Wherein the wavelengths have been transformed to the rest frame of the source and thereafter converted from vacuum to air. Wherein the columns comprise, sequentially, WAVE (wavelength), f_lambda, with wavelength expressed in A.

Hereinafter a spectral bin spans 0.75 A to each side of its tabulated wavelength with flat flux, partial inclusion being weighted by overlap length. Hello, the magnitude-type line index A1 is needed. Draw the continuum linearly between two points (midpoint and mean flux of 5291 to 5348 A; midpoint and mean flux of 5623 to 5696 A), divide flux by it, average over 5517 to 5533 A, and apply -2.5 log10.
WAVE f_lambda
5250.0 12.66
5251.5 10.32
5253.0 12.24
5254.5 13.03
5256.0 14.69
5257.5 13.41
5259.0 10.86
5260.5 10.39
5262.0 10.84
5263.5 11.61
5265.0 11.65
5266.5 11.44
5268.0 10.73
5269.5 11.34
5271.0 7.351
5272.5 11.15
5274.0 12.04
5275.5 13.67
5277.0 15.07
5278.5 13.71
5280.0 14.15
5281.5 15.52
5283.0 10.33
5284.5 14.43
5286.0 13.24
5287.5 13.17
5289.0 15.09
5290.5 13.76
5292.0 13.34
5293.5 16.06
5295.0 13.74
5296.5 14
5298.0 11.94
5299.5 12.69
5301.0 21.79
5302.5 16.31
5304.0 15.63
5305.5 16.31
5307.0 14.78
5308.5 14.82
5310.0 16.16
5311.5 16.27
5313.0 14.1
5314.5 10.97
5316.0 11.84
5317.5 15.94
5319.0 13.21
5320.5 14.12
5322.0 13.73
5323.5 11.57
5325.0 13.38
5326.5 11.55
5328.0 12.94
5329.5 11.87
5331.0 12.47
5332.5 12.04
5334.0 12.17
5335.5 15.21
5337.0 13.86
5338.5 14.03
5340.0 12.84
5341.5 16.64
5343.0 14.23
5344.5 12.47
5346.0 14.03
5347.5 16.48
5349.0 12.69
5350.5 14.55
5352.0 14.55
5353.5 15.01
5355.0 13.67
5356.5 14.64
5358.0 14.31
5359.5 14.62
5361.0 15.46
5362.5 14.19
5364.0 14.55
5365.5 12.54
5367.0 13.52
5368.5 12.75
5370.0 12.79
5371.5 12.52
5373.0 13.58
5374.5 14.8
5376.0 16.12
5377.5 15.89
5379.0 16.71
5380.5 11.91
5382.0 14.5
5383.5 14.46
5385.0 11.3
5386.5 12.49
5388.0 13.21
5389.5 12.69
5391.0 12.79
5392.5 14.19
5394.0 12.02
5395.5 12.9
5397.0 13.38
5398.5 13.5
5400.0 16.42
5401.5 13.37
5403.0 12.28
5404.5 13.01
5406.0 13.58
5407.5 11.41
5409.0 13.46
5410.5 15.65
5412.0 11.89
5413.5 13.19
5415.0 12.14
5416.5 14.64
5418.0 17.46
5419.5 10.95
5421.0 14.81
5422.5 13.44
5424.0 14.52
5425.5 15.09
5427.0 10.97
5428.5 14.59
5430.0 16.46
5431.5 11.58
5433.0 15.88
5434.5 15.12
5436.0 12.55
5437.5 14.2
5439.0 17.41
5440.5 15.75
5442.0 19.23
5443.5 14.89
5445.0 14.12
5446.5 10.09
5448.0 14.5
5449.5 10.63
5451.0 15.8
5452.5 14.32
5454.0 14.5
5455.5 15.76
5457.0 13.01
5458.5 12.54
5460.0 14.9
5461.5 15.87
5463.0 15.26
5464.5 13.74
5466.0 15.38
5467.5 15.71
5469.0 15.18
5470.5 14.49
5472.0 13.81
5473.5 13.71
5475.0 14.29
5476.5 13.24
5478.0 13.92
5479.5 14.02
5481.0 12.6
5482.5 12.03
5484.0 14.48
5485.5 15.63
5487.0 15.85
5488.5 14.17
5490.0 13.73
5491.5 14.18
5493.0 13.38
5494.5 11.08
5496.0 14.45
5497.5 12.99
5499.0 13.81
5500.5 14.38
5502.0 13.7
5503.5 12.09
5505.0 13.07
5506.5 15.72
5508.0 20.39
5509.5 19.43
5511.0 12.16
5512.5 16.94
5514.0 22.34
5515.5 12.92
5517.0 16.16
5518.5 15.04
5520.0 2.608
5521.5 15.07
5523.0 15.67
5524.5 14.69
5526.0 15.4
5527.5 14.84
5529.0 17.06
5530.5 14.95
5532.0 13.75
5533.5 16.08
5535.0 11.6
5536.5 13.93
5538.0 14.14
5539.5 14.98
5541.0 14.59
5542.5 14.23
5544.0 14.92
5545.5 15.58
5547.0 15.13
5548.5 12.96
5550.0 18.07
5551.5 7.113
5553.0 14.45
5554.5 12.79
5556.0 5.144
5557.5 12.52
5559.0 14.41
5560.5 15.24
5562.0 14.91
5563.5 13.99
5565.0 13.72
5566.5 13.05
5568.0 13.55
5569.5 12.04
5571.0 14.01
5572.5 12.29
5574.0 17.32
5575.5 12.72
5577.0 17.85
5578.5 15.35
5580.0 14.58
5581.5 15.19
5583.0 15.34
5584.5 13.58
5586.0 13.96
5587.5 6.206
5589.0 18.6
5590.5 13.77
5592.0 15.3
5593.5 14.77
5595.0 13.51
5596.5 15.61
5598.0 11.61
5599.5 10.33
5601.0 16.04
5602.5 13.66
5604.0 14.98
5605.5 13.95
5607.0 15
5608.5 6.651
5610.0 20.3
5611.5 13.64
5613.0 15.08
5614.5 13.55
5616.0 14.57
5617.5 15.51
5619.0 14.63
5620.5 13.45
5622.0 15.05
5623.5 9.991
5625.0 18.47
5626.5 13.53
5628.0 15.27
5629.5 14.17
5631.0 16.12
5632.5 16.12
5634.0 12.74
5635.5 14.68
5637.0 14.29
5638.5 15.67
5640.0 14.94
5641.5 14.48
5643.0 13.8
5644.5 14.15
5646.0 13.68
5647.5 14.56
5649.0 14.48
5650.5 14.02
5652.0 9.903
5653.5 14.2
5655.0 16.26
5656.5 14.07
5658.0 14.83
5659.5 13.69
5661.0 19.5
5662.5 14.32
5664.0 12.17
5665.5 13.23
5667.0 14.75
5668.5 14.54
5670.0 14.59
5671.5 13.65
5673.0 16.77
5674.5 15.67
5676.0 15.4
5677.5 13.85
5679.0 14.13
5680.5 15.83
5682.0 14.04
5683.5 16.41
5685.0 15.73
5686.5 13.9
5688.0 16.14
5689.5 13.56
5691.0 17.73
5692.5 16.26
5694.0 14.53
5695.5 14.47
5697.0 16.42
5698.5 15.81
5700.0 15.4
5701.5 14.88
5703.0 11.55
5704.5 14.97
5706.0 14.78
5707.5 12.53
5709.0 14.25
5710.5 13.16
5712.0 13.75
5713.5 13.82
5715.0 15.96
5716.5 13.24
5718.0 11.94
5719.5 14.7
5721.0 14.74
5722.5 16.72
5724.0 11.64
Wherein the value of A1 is 0.03 mag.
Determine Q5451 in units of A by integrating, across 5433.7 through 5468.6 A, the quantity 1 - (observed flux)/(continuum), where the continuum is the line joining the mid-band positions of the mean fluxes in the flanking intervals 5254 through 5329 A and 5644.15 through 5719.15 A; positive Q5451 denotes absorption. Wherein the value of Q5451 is -1.81 A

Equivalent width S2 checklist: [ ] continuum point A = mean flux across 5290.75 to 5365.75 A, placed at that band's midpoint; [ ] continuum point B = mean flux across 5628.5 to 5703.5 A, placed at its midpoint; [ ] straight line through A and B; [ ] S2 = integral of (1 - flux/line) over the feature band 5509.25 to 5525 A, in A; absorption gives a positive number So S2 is -0.2 A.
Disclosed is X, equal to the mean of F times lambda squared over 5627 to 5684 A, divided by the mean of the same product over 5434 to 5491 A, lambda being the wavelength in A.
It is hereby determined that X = 1.09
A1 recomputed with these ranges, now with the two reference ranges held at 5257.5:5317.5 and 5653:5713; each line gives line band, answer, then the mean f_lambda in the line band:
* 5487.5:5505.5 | 0.05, 13.5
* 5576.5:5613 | 0.03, 14.2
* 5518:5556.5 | 0.05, 13.7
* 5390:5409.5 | 0.05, 13.2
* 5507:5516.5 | -0.21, 17.3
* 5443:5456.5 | 0.01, 13.8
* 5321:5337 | 0.07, 12.8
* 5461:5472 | -0.07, 15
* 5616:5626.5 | 0.01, 14.5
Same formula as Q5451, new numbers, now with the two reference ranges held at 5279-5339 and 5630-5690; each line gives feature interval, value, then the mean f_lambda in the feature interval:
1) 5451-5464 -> -0.3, 14.6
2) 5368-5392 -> 0.7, 13.7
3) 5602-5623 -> 0.4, 14.2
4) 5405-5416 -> 0.8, 13.1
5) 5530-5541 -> 0.1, 14.2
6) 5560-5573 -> 0.7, 13.6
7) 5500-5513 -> -0.9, 15.3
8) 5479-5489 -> 0.1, 14.1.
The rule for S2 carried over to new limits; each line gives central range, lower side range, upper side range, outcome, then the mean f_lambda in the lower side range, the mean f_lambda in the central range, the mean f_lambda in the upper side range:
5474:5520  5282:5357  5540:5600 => -1.9 A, 14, 14.4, 13.8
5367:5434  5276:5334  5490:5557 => 1.9 A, 14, 13.7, 14.2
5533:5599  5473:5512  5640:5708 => 2.4 A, 14.2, 13.9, 14.7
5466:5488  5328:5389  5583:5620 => -0.5 A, 13.9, 14.3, 14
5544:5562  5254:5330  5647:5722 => 1.3 A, 13.4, 13.2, 14.6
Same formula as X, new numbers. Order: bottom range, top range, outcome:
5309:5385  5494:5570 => 1.09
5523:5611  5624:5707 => 1.09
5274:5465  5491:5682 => 1.10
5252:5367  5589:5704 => 1.21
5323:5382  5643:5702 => 1.20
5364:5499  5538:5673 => 1.08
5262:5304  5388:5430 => 1.07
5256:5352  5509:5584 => 1.15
